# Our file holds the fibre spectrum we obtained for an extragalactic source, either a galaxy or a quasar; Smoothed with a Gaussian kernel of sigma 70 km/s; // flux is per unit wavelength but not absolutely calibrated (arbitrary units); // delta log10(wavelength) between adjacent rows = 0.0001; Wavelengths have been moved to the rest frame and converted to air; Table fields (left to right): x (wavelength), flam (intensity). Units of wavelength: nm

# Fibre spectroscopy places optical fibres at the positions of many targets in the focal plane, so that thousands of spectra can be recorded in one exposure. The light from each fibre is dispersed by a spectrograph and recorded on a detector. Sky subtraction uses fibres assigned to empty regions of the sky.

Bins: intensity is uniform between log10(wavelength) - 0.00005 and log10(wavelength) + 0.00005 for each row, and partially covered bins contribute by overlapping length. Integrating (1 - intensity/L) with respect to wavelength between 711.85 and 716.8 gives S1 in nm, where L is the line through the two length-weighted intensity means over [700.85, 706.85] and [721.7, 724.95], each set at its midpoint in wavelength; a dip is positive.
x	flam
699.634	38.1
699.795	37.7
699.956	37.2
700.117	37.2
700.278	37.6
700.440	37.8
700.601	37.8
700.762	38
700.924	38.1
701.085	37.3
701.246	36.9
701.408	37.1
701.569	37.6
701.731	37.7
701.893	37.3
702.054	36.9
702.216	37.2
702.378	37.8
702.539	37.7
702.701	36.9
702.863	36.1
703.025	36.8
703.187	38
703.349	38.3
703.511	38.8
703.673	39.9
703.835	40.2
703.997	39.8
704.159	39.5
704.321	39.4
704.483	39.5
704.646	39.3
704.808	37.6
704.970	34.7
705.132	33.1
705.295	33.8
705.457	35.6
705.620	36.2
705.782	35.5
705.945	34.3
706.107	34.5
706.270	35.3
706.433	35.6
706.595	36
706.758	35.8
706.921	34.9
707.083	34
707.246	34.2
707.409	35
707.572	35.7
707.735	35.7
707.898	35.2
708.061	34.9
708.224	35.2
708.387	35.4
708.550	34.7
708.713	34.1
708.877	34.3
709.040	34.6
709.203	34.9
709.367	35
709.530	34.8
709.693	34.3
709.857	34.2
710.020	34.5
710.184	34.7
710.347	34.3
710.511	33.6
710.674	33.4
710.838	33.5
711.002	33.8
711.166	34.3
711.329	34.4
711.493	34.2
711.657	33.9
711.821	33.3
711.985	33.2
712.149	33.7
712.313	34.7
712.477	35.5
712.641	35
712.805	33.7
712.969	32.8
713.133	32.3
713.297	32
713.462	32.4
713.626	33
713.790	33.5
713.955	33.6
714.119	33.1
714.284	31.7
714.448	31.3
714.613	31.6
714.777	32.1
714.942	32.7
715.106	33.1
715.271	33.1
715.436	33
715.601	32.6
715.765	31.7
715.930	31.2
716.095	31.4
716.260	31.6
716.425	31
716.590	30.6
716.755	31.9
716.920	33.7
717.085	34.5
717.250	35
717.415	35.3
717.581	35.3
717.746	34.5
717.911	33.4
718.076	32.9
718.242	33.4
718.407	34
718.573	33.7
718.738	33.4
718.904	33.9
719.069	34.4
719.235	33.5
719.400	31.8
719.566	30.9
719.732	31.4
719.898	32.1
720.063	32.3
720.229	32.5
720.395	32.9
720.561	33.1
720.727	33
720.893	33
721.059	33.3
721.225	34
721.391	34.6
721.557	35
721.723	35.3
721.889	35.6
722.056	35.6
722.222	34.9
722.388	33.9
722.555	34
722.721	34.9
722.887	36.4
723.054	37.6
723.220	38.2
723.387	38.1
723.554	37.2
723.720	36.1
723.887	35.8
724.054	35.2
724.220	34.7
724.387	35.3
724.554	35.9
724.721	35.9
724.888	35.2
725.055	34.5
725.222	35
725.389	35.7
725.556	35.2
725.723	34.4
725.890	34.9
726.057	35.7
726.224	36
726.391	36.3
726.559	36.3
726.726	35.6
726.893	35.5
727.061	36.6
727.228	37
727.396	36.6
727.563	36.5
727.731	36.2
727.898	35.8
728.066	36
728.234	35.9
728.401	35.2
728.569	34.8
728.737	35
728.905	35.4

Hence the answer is 0.51 nm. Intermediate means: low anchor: 37.1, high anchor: 35.8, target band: 32.6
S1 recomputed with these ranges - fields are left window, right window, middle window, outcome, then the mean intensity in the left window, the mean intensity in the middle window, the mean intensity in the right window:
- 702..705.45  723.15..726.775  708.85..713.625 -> 0.39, 37.6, 34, 35.8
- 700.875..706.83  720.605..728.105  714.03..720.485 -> 0.58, 37.1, 32.8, 35.5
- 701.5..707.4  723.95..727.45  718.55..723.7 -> 0.23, 36.8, 34.2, 35.6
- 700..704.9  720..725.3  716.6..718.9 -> 0.12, 38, 33.8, 35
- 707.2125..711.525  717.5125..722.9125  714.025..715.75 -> 0.09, 34.6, 32.4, 33.7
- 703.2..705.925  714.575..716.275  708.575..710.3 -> 0.03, 37.5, 34.5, 32.2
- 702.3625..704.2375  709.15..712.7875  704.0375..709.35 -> 0.13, 38.3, 35.6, 34.2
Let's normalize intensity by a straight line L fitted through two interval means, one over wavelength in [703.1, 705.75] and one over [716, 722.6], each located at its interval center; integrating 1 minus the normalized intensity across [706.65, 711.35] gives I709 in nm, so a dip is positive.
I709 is 0.23 nm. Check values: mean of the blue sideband 37.7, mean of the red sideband 33.4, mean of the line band 34.6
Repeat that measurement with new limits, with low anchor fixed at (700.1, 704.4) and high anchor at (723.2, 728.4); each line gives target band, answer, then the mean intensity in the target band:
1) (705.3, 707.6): 0.15 nm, 35.1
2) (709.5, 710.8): 0.11 nm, 34.2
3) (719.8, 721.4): 0.15 nm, 33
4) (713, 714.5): 0.18 nm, 32.6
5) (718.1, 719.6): 0.13 nm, 33.3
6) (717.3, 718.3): 0.07 nm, 34.2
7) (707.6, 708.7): 0.07 nm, 35.2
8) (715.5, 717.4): 0.22 nm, 32.4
